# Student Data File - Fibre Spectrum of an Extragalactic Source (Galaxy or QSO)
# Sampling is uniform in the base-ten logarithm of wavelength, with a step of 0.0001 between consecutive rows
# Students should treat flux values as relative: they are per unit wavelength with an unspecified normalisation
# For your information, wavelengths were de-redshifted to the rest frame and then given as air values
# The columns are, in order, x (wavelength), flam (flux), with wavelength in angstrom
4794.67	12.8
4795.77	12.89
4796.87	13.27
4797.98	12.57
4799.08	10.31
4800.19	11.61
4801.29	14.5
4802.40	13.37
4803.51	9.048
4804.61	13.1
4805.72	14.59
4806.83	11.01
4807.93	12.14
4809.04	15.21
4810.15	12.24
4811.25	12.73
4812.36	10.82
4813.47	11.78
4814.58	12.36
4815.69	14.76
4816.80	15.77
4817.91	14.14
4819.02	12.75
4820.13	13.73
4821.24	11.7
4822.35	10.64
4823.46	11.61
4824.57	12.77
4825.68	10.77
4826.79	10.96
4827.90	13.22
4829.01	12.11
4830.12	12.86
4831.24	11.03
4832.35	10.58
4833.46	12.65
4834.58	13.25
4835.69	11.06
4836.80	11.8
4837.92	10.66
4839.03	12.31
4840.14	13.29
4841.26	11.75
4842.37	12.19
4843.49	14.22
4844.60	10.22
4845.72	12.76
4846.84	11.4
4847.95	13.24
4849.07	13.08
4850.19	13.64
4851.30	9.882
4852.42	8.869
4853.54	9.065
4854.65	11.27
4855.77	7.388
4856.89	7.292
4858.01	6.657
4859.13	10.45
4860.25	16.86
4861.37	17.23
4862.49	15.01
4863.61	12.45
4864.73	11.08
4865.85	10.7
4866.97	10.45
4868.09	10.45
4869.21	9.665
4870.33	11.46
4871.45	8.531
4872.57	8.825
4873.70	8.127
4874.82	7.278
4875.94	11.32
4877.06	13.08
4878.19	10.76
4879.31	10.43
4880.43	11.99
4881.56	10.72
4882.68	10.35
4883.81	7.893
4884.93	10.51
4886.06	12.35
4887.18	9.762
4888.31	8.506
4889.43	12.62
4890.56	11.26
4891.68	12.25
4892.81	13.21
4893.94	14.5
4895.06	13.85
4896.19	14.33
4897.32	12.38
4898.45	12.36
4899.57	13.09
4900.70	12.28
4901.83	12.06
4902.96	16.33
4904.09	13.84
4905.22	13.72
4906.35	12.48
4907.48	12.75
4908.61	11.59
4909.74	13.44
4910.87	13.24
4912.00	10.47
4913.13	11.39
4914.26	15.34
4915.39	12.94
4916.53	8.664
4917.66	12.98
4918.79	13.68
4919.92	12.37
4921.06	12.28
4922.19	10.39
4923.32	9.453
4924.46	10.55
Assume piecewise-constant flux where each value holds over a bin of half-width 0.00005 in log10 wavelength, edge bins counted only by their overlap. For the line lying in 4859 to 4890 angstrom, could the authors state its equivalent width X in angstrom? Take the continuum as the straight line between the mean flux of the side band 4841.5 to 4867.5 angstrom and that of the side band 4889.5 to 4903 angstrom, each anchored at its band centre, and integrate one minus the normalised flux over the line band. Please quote 3.0 angstrom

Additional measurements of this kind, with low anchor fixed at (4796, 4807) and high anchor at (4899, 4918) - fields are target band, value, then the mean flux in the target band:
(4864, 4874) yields 2.1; 10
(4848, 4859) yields 2.4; 9.87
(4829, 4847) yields 0.7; 12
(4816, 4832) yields 0.0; 12.4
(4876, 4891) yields 2.2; 10.8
